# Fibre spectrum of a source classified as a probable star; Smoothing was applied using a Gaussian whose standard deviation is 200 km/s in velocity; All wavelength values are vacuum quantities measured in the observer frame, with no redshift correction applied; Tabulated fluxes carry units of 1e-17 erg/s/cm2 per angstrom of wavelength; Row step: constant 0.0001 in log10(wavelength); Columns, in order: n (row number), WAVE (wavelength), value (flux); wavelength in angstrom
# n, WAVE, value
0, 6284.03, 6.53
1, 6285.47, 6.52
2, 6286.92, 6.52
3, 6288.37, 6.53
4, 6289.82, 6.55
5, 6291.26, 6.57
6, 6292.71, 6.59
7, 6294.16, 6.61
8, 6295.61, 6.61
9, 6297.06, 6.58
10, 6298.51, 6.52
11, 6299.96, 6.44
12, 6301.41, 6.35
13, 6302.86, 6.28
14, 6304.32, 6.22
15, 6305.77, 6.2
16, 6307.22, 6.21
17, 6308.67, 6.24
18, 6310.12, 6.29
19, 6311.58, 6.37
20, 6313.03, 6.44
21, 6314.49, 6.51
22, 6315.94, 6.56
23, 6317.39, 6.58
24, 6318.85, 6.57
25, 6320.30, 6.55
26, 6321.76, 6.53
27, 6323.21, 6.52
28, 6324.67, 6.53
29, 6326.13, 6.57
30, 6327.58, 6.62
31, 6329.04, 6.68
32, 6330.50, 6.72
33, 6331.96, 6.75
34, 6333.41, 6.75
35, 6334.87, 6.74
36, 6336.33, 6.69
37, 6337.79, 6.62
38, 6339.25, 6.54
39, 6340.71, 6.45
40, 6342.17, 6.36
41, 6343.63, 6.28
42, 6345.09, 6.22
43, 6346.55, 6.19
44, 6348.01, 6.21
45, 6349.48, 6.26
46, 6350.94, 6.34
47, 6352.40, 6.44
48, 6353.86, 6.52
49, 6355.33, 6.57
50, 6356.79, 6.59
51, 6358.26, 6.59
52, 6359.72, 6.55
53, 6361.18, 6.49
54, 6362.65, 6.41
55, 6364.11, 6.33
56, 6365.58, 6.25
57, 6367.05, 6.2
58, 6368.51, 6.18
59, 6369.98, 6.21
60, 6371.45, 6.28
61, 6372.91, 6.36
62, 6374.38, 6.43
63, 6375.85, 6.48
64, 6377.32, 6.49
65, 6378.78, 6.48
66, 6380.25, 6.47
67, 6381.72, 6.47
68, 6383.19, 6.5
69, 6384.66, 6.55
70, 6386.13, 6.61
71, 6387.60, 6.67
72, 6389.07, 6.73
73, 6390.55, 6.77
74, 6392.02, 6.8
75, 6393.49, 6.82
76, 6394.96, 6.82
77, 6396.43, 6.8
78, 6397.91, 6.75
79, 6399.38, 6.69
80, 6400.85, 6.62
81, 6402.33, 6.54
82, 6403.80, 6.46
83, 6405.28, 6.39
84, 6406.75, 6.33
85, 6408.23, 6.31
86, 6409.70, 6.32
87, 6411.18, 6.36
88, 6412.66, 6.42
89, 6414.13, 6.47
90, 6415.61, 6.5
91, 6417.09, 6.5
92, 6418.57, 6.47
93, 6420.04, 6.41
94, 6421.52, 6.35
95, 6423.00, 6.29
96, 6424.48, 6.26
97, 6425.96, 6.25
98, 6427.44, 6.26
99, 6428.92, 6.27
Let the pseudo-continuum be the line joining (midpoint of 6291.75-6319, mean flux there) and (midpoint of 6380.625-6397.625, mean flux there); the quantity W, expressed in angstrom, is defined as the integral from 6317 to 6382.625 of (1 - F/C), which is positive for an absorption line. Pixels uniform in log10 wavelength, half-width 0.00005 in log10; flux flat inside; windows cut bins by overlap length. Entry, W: 0.9 angstrom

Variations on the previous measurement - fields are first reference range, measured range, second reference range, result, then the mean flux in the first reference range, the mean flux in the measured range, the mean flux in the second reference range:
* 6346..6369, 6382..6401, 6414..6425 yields -0.90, 6.39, 6.7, 6.4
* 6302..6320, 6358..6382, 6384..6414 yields 0.48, 6.38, 6.39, 6.59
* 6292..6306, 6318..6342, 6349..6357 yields -0.59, 6.45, 6.61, 6.45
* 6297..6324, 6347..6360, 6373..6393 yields 0.13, 6.42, 6.44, 6.57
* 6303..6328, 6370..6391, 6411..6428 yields -0.35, 6.44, 6.51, 6.38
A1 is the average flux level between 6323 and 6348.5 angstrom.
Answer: 6.53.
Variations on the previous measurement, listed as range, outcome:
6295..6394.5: 6.48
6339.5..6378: 6.37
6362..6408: 6.51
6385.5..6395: 6.74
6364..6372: 6.23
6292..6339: 6.51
